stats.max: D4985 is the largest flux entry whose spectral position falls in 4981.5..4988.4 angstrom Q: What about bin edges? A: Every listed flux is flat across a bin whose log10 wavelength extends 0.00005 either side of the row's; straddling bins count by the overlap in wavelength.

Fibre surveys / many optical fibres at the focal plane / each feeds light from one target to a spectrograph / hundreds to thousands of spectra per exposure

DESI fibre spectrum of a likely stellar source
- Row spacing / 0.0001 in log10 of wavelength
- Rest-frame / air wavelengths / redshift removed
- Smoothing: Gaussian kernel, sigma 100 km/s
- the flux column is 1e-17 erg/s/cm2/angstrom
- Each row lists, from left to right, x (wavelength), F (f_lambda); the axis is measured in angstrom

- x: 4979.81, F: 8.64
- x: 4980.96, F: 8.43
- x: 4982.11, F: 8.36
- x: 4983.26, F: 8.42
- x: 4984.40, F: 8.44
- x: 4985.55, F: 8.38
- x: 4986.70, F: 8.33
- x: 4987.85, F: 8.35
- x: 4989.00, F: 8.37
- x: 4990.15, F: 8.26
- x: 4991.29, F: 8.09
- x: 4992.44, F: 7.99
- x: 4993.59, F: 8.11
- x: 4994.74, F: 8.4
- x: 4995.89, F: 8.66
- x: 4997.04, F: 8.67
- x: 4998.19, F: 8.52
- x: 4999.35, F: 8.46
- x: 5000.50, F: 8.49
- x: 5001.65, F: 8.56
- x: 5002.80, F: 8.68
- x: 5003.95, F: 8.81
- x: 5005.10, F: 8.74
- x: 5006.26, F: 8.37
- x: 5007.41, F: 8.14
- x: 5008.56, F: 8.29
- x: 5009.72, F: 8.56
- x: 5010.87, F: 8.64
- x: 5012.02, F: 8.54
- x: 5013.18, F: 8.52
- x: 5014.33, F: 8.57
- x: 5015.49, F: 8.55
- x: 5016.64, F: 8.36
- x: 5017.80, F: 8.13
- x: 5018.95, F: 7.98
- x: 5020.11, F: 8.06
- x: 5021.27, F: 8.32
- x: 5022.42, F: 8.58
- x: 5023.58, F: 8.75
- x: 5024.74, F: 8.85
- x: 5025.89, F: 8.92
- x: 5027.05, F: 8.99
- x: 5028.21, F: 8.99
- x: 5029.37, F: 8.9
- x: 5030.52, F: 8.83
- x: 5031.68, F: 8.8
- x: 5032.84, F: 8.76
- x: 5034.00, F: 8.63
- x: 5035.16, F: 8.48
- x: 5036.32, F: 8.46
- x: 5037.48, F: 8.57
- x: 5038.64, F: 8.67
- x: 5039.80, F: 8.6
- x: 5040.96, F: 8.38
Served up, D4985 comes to 8.44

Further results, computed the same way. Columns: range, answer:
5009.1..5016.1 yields 8.64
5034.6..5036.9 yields 8.48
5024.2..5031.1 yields 8.99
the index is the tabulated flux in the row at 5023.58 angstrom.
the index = 8.75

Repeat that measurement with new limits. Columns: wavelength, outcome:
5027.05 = 8.99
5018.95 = 7.98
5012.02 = 8.54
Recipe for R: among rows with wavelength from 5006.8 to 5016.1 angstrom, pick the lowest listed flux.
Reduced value 8.14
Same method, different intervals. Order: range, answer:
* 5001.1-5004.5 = 8.56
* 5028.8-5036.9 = 8.46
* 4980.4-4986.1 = 8.36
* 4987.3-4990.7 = 8.26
